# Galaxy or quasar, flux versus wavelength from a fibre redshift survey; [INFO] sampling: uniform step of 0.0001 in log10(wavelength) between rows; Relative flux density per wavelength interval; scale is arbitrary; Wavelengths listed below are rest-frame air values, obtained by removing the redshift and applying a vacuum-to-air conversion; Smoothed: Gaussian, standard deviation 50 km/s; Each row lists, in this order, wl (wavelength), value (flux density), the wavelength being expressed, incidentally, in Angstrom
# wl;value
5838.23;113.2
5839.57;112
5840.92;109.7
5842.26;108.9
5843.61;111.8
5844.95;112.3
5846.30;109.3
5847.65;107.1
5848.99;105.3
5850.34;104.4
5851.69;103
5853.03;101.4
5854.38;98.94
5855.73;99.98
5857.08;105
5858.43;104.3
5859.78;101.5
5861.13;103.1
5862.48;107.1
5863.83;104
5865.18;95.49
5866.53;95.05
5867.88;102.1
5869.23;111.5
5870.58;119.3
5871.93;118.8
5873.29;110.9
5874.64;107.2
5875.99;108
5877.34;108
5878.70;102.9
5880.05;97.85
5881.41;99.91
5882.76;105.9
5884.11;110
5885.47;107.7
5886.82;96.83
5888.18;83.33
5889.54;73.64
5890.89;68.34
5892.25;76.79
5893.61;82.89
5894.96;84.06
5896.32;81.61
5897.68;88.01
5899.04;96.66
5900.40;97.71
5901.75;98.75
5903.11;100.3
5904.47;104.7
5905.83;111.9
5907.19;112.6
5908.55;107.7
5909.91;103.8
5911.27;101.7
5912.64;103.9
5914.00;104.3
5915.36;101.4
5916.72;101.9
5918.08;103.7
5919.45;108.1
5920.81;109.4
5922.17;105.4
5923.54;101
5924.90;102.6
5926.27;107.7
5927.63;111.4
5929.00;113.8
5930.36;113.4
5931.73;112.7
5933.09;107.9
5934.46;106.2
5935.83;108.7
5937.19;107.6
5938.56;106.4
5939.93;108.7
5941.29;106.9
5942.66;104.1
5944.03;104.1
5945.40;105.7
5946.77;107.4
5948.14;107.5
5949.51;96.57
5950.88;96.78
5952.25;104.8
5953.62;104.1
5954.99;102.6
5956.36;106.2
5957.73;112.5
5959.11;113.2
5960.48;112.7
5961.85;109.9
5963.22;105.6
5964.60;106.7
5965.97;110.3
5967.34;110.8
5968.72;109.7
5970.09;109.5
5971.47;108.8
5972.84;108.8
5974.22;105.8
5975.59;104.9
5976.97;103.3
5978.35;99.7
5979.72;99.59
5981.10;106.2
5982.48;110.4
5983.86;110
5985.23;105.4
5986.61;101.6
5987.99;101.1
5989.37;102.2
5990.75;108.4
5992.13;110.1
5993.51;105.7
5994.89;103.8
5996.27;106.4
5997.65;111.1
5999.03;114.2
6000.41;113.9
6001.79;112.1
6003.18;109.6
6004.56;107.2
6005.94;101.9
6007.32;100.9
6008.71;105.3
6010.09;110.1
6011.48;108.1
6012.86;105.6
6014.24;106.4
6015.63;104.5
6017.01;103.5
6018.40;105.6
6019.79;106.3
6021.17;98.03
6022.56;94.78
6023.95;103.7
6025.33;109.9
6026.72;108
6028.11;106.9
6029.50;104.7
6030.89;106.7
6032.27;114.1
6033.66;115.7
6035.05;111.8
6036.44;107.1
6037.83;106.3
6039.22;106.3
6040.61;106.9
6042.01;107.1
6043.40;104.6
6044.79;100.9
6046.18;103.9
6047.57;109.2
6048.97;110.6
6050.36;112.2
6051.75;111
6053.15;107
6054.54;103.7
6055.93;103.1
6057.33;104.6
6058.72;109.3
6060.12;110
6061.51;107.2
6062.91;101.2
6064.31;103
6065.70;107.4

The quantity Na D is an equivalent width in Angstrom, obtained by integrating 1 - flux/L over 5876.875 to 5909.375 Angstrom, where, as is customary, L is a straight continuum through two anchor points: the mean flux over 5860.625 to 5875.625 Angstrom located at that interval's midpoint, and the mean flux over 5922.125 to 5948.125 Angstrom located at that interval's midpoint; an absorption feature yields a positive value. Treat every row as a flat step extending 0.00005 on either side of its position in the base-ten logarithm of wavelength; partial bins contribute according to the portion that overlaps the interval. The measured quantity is 3.5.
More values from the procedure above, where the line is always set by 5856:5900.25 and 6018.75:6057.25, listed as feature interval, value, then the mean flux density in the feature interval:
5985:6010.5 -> -0.55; 107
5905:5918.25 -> -0.66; 105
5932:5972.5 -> -1.85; 107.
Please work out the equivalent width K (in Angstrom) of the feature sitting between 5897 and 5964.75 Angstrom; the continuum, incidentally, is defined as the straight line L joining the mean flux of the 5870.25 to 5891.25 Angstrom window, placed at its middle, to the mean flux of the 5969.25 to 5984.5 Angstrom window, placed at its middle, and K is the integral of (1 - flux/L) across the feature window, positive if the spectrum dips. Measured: -1.1 Angstrom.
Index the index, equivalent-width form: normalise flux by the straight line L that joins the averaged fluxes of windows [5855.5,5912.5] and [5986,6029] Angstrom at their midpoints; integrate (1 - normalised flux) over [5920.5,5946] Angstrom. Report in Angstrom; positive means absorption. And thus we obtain -1.3 Angstrom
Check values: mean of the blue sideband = 99.9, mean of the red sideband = 106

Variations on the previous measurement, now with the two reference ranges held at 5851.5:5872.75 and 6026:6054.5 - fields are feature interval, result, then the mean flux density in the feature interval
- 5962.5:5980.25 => 0.0 Angstrom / 107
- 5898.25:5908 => 0.2 Angstrom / 103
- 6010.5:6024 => 0.5 Angstrom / 104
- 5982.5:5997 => 0.2 Angstrom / 106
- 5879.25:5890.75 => 1.0 Angstrom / 95.7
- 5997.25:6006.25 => -0.3 Angstrom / 110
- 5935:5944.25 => -0.1 Angstrom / 107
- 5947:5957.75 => 0.3 Angstrom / 104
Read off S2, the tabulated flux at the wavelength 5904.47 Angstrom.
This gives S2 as 104.7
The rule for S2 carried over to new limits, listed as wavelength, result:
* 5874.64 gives 107.2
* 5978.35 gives 99.7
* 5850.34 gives 104.4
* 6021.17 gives 98.03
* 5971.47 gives 108.8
